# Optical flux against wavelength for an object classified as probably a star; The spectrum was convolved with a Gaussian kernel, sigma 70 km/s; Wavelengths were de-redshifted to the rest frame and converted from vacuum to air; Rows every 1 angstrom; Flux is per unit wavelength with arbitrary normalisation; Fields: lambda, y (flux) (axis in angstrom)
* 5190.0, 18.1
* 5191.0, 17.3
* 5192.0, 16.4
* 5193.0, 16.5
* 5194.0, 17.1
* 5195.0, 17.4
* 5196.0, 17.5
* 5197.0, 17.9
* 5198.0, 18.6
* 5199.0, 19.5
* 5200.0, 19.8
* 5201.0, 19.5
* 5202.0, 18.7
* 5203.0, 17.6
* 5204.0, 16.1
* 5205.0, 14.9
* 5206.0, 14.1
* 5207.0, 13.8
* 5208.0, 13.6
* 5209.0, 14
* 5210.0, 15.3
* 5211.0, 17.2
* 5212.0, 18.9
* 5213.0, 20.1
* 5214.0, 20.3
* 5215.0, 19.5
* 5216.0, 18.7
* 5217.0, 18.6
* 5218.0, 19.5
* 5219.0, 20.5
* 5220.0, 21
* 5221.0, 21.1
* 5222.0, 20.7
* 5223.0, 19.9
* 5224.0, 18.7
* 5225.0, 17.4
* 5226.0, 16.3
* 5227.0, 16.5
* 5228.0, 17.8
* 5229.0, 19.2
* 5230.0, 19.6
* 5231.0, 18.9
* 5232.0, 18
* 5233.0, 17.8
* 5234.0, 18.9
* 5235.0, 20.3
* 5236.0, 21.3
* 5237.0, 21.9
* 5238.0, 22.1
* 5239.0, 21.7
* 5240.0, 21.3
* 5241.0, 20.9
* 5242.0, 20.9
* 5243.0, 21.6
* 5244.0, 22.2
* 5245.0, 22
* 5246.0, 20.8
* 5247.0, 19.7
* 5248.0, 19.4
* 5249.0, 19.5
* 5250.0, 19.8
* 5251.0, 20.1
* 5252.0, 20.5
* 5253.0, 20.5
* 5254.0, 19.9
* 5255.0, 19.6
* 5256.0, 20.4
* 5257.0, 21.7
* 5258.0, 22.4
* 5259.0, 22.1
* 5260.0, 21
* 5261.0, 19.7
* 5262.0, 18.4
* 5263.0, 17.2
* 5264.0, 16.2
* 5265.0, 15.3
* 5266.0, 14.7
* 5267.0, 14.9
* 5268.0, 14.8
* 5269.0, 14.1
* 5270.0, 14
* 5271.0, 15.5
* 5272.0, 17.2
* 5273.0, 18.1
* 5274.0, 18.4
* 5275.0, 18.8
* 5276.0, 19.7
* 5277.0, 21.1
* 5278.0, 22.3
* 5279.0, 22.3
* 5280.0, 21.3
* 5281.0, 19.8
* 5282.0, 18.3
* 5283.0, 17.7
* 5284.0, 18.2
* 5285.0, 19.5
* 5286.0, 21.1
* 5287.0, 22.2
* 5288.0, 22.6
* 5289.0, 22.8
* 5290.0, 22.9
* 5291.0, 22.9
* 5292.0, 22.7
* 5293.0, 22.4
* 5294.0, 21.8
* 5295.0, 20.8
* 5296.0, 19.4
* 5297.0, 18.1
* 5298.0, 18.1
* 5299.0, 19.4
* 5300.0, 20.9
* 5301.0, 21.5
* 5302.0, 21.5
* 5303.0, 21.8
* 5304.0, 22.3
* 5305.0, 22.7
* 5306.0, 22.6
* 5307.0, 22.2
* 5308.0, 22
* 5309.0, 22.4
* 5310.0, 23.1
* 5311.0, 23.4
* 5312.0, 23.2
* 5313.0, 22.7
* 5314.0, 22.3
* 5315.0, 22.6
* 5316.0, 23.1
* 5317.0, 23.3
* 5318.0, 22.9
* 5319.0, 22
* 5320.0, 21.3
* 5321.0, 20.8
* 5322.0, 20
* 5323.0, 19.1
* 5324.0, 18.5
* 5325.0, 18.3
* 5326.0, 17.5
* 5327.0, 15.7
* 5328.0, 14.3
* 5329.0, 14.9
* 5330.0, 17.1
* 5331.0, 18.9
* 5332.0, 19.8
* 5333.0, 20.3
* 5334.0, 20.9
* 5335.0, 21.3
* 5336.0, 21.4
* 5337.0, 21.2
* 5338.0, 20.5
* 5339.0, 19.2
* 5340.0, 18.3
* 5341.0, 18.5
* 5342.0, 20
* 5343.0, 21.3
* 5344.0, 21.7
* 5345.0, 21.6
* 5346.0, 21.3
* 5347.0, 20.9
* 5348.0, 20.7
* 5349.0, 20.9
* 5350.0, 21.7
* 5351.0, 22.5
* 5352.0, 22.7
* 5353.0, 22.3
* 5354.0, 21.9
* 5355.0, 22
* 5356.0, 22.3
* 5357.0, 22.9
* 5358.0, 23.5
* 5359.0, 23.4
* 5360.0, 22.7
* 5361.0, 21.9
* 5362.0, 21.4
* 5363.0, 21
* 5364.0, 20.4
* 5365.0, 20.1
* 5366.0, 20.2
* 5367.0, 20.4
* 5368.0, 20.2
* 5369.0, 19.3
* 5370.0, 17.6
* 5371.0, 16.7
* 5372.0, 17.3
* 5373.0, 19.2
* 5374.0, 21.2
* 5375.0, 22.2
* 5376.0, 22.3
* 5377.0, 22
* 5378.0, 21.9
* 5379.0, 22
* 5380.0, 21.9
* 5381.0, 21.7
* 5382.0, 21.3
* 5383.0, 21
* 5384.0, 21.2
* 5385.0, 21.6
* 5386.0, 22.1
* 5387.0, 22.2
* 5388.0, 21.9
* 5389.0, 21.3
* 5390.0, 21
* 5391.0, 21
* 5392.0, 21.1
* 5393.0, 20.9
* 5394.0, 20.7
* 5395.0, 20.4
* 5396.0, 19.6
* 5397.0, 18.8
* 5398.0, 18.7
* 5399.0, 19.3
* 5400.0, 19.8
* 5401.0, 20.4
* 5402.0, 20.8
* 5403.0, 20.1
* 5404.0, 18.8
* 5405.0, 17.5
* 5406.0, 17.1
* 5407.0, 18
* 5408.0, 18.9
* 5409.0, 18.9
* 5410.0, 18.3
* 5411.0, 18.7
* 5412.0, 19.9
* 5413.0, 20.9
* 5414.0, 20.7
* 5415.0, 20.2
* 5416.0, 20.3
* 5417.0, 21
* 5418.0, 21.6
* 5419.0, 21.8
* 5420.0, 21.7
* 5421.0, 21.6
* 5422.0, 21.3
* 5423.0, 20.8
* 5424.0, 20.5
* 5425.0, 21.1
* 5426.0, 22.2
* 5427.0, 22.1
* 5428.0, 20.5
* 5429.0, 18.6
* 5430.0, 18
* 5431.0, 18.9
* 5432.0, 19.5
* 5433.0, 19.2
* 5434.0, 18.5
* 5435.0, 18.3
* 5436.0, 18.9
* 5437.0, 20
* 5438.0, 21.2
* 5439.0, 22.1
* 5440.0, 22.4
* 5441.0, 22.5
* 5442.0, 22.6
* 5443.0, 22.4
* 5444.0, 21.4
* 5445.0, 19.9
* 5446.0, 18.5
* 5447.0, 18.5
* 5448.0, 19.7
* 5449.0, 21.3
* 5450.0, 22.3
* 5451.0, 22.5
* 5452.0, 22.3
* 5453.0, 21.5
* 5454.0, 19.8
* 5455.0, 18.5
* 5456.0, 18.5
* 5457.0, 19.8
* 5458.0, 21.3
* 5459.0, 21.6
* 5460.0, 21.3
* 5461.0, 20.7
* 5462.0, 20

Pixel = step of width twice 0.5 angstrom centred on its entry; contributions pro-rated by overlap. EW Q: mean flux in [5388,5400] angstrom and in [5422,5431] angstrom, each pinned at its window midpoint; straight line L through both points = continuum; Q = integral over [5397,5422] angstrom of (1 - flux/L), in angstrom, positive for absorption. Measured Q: 0.7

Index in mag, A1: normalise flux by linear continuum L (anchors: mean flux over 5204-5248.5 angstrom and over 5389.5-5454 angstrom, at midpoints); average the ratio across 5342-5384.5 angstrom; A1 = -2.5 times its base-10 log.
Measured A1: -0.07 mag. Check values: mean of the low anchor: 19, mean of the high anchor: 20.3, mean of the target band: 21.2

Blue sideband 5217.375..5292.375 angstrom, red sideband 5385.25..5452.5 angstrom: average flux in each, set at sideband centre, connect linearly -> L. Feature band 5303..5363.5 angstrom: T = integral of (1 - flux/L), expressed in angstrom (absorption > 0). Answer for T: -3.2 angstrom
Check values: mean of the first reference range 19.6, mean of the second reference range 20.4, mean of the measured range 21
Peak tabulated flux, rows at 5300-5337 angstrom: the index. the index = 23.4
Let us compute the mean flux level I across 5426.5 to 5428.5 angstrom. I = 21.3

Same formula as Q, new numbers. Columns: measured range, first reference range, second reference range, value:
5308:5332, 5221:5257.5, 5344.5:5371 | 0.6 angstrom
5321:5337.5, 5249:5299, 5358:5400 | 1.1 angstrom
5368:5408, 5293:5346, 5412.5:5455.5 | 0.6 angstrom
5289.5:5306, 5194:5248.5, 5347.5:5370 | -0.8 angstrom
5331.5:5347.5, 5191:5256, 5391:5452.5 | -0.7 angstrom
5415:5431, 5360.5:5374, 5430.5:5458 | -0.4 angstrom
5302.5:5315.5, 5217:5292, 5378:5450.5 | -1.8 angstrom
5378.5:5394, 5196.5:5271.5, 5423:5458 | -1.1 angstrom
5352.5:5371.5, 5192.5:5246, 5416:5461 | -1.0 angstrom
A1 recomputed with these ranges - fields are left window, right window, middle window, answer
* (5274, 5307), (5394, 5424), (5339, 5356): -0.04 mag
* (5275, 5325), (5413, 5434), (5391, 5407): 0.06 mag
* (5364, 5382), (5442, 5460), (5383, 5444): 0.01 mag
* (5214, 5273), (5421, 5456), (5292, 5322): -0.11 mag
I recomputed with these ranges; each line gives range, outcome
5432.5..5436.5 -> 18.7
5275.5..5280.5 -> 21.3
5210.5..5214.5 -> 19.1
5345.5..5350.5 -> 21.1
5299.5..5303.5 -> 21.4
